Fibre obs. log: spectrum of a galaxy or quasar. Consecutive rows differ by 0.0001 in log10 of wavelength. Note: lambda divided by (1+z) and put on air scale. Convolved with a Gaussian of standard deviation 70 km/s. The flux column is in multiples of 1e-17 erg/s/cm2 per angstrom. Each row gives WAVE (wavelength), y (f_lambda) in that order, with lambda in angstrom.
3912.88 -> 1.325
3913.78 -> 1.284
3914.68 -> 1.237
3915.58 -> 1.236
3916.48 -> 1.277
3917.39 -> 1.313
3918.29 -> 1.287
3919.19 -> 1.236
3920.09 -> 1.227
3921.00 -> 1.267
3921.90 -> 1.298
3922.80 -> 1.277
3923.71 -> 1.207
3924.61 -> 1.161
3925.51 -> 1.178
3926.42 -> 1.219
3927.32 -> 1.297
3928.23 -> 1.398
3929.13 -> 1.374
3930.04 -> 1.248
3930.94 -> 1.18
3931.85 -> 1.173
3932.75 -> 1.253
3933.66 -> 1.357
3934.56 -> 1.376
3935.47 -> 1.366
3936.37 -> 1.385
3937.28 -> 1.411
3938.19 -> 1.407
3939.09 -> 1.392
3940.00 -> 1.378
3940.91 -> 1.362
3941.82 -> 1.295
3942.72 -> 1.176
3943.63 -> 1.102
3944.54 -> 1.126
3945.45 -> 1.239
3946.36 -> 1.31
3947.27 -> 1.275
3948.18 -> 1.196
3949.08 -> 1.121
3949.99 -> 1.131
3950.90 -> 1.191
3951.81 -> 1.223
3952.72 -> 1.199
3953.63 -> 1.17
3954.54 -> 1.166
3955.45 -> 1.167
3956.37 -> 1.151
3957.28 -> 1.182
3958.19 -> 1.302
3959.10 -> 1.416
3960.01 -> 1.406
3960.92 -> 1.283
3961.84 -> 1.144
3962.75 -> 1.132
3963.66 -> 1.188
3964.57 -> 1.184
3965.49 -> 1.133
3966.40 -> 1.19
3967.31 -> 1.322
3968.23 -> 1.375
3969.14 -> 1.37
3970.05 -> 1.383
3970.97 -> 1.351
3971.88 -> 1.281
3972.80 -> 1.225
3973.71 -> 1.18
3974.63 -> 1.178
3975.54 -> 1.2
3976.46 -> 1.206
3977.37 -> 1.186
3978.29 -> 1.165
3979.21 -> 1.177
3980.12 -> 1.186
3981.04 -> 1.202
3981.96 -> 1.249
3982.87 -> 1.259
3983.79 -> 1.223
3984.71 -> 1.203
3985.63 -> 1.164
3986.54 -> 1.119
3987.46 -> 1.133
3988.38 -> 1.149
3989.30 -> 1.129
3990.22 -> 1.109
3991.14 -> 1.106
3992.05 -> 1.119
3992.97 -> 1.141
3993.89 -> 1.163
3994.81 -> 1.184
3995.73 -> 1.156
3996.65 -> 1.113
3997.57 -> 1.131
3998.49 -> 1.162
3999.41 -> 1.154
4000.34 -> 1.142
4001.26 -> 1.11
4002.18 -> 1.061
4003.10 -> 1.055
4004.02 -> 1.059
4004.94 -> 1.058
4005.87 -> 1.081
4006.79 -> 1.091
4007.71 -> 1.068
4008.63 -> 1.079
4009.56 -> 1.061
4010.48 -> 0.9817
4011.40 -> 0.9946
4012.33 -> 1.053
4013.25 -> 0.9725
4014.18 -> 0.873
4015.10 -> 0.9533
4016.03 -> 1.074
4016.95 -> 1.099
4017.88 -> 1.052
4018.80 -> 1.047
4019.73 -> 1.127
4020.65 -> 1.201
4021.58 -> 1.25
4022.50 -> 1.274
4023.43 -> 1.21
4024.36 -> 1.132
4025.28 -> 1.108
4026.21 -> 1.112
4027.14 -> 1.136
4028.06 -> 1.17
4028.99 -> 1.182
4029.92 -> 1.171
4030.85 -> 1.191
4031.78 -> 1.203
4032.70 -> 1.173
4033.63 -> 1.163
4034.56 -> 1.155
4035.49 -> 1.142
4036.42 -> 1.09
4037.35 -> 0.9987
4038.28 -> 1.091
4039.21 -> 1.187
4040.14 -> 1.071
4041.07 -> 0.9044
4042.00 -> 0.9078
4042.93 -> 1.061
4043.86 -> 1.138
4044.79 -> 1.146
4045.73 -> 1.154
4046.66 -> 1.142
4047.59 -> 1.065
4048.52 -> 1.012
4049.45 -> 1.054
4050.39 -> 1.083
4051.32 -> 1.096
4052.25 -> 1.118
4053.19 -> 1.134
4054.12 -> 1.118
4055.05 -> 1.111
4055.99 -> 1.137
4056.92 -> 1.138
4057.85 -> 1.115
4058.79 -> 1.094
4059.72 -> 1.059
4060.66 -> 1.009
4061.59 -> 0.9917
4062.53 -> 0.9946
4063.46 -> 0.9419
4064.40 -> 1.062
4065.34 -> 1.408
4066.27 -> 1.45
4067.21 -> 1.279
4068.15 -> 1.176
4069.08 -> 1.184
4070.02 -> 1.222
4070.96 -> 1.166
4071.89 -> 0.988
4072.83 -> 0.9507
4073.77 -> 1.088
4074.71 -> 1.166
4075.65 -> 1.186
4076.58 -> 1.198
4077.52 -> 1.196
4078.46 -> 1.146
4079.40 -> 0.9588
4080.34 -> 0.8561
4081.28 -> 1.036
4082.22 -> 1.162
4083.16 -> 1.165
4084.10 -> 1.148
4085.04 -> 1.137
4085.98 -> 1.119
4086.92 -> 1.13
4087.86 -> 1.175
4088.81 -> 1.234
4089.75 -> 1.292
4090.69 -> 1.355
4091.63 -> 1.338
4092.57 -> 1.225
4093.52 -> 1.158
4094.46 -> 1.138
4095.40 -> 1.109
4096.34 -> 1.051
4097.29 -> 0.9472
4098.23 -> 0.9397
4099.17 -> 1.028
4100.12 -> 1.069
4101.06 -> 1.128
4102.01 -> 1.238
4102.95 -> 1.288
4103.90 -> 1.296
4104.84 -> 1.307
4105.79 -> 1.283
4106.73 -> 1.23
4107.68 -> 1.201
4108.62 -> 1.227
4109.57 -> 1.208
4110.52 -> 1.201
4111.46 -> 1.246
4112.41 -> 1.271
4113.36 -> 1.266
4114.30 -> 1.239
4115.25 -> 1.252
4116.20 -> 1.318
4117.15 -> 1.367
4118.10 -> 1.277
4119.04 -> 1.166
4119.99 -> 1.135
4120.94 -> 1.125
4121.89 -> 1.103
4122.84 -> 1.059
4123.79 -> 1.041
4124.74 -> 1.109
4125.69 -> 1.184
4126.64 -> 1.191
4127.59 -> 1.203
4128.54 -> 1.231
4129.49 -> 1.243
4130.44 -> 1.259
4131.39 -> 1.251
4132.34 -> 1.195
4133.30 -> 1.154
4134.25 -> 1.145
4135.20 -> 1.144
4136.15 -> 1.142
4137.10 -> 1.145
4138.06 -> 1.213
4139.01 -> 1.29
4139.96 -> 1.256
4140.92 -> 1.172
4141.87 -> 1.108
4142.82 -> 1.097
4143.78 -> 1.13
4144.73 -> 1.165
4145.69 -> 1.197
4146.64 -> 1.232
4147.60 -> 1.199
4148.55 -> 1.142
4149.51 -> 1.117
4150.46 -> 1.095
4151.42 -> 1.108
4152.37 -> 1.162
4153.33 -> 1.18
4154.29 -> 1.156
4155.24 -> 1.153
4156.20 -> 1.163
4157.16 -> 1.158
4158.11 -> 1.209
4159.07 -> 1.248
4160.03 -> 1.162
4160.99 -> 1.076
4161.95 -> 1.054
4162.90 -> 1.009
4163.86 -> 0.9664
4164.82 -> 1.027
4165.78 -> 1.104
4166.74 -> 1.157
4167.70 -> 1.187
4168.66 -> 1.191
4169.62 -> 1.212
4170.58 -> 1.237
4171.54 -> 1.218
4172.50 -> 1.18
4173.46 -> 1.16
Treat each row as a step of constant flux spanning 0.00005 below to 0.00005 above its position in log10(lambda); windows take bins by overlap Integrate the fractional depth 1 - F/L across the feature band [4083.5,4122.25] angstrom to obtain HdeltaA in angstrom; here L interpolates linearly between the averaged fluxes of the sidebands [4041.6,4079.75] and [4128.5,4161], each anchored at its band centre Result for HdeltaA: -1.7 angstrom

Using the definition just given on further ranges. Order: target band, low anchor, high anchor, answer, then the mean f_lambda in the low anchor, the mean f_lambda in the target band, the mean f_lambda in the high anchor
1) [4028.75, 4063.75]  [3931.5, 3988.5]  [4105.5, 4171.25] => 3.4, 1.24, 1.09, 1.18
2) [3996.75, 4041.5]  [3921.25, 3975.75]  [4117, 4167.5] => 4.3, 1.26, 1.1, 1.16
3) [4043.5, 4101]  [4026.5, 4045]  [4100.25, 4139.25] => 1.6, 1.11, 1.12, 1.21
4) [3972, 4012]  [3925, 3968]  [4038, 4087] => 1.9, 1.25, 1.14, 1.11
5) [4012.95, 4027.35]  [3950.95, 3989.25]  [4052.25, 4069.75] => 0.9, 1.22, 1.1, 1.13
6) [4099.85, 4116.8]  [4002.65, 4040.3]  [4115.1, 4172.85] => -1.4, 1.1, 1.24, 1.17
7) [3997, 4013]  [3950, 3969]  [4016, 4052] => 1.1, 1.23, 1.08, 1.12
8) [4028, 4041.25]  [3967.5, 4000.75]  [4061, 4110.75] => 0.5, 1.19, 1.13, 1.15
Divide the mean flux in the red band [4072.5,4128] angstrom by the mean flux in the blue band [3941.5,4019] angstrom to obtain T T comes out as 1.0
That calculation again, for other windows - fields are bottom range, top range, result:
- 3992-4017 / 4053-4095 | 1.06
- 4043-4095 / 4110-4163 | 1.04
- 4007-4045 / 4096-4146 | 1.08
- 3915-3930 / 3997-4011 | 0.86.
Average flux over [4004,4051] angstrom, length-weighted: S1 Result 1.09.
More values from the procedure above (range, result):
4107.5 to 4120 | 1.25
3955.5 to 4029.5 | 1.16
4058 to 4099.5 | 1.13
